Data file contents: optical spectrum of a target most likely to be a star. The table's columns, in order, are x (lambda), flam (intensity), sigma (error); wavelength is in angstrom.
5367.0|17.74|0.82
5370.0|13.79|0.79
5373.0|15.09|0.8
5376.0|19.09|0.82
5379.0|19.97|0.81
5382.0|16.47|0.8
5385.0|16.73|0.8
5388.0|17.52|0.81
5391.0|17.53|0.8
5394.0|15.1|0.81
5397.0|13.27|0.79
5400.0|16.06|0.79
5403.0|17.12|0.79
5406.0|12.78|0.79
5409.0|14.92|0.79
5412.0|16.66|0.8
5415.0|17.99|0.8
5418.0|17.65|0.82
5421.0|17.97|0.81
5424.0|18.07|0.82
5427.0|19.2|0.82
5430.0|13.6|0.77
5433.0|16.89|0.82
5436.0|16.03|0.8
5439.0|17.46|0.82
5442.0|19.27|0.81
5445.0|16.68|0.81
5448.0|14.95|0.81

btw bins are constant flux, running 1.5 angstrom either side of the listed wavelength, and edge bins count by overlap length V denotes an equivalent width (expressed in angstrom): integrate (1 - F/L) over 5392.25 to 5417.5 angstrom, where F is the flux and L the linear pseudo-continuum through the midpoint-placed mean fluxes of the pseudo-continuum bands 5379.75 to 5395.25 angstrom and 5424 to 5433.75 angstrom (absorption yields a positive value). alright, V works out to 1.84 angstrom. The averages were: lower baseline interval 16.9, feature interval 15.6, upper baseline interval 16.8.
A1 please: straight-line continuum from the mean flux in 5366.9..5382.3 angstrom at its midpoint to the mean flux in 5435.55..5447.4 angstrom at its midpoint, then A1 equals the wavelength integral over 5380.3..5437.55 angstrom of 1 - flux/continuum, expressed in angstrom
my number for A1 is 2.5 angstrom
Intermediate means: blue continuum 17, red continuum 17.3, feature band 16.4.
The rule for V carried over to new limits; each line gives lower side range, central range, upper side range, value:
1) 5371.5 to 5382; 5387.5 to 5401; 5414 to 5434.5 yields 1.4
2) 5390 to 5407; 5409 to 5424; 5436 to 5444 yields -0.9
